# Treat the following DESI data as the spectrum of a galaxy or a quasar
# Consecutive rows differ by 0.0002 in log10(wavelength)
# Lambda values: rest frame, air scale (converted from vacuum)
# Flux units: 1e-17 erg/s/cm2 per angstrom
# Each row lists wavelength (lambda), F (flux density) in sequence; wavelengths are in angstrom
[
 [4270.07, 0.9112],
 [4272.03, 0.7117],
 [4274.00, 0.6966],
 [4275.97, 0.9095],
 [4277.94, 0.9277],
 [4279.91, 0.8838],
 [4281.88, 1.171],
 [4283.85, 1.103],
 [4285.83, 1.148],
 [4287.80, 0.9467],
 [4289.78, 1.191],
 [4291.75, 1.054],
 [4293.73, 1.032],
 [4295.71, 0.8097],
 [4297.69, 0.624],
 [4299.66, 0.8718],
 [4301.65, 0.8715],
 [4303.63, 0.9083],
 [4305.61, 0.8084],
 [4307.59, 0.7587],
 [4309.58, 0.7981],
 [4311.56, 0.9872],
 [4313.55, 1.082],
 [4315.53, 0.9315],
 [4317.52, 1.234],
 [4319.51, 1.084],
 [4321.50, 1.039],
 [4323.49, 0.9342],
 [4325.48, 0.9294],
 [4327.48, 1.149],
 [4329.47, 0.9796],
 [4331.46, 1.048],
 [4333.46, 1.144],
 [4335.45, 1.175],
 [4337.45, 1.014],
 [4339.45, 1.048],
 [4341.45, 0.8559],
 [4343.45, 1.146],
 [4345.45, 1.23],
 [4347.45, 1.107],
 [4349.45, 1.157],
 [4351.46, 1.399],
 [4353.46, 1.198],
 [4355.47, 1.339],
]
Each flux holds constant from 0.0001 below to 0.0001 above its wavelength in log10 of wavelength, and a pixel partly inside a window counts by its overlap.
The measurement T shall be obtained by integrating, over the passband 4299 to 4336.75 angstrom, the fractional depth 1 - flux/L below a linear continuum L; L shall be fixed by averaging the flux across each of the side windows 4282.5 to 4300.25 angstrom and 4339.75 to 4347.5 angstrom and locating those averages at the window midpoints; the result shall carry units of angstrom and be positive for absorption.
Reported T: 1.6 angstrom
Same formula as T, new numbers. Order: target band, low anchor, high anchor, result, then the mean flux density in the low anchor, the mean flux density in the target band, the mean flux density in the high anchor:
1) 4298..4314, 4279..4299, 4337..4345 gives 2.2 angstrom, 0.995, 0.868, 1.03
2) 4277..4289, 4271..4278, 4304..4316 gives -3.1 angstrom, 0.797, 1.03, 0.894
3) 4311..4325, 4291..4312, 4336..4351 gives -1.3 angstrom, 0.86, 1.04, 1.09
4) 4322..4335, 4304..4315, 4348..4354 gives 0.2 angstrom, 0.891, 1.04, 1.24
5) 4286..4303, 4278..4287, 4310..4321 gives 1.9 angstrom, 1.06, 0.935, 1.05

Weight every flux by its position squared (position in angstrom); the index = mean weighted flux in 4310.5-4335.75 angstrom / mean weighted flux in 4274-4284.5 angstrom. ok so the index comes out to 1.11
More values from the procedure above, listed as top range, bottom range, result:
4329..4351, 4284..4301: 1.16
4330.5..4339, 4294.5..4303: 1.38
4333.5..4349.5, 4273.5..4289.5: 1.13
